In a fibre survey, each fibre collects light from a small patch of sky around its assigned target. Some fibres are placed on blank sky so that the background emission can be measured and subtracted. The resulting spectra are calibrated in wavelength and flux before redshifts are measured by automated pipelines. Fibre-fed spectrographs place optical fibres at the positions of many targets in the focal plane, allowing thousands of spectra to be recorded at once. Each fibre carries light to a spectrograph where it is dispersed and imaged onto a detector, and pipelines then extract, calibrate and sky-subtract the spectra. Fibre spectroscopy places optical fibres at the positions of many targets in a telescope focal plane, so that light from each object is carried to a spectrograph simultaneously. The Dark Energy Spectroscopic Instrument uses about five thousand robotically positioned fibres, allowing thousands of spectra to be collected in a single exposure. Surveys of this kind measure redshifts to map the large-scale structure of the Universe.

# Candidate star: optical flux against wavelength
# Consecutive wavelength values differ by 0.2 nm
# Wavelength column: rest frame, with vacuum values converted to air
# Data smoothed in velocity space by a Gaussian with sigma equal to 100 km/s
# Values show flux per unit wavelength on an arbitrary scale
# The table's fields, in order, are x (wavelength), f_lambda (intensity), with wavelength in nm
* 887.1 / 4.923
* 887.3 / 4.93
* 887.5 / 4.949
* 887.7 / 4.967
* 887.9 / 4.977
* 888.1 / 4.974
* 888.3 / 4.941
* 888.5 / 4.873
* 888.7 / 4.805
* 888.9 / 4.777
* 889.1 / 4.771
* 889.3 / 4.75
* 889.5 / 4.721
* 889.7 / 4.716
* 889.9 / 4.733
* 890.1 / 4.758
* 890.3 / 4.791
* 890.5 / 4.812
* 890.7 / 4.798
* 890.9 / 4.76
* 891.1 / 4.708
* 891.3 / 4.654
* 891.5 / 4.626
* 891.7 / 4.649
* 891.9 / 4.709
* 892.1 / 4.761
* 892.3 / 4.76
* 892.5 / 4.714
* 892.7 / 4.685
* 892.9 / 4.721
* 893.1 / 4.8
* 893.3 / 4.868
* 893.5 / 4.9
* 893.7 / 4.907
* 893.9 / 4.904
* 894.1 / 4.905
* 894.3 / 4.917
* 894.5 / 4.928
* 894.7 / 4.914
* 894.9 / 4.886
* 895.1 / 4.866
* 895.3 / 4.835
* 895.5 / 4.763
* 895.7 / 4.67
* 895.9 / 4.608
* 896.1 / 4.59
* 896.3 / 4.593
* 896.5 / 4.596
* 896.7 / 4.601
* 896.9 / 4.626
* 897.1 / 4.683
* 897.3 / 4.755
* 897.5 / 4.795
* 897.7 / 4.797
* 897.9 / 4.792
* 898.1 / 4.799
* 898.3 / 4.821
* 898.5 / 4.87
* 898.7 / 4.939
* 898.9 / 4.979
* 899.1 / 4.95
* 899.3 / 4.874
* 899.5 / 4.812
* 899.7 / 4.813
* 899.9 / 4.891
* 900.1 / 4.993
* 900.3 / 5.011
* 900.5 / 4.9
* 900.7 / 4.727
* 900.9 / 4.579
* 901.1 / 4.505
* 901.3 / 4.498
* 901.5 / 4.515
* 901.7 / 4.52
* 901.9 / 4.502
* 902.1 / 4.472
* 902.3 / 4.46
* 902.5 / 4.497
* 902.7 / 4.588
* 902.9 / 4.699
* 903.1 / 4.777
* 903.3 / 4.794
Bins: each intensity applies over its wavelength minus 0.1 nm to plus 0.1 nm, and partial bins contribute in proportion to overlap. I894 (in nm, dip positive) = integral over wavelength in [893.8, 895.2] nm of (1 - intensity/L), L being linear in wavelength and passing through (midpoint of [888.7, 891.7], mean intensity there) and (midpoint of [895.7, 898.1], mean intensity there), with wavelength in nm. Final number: -0.06 nm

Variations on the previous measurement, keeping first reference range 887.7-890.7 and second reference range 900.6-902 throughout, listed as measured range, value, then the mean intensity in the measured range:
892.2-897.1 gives -0.08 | 4.77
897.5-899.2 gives -0.09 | 4.86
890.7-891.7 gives 0.02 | 4.69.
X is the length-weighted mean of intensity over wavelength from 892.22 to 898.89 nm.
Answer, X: 4.78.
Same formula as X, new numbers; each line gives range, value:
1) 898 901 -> 4.86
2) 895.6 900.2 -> 4.78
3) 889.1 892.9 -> 4.73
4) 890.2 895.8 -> 4.79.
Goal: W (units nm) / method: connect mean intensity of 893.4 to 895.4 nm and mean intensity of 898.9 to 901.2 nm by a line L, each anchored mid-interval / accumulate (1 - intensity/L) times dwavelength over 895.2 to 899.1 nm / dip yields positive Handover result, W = 0.09 nm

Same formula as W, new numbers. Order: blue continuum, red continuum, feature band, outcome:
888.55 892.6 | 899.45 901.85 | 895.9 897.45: 0.03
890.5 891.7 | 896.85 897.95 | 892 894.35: -0.05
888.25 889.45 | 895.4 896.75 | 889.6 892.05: 0.02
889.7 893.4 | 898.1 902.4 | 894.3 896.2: -0.02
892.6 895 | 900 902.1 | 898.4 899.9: -0.06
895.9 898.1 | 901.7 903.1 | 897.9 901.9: -0.15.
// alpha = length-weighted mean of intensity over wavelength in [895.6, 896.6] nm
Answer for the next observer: 4.61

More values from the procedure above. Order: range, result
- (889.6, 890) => 4.72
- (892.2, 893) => 4.72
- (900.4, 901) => 4.74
